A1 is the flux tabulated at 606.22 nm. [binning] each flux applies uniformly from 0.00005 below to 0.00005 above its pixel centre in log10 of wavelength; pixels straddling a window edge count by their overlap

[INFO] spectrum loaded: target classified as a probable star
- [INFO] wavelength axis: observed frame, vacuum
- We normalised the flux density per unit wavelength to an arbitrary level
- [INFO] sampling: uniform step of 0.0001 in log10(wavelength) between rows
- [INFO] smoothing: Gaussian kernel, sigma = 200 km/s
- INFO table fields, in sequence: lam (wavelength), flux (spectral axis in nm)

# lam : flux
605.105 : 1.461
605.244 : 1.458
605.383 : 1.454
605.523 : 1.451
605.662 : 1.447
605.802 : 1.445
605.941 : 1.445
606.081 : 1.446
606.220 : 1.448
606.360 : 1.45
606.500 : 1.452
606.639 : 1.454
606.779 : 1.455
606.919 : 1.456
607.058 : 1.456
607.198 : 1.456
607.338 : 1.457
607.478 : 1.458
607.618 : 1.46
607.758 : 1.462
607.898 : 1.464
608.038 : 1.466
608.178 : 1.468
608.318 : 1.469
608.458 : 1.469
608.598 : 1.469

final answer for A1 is 1.448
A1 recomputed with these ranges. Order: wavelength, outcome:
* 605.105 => 1.461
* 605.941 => 1.445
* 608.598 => 1.469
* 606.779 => 1.455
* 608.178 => 1.468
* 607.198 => 1.456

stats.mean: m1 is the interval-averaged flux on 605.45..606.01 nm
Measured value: 1.45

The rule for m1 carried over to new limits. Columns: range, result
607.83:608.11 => 1.47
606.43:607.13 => 1.46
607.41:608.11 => 1.46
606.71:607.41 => 1.46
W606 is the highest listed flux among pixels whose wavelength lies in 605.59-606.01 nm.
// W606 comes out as 1.447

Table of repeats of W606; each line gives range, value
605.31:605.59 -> 1.454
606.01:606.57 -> 1.452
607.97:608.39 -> 1.469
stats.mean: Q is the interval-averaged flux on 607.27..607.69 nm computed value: 1.46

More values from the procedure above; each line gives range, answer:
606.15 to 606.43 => 1.45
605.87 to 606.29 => 1.45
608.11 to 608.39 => 1.47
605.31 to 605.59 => 1.45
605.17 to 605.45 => 1.46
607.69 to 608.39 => 1.47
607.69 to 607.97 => 1.46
